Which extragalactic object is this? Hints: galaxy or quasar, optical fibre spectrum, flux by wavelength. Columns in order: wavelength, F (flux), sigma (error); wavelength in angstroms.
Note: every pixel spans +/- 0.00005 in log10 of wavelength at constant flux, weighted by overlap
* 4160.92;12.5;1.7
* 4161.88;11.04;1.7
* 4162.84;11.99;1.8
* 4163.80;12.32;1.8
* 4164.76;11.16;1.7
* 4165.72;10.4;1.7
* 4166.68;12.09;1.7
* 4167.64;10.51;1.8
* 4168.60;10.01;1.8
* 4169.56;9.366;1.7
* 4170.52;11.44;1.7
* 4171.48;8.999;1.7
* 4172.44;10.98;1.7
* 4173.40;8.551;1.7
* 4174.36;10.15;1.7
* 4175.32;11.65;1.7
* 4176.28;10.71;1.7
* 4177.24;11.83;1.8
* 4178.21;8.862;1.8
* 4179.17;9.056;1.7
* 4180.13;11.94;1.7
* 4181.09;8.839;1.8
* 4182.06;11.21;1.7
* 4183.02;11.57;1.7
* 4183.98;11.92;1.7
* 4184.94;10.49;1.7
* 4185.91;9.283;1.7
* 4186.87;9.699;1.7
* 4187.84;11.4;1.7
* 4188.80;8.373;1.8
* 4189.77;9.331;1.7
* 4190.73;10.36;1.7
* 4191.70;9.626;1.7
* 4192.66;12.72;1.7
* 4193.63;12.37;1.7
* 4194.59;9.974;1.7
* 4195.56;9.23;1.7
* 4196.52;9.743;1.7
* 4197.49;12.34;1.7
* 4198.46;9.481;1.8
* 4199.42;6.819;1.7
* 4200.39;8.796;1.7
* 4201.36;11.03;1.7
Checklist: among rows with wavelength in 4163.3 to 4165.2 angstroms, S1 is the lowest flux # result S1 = 11.16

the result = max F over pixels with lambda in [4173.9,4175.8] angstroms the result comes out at 11.65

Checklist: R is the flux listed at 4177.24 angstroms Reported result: 11.83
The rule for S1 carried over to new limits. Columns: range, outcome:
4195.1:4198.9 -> 9.23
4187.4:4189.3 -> 8.373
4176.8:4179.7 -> 8.862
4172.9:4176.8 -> 8.551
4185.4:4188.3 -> 9.283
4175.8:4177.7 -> 10.71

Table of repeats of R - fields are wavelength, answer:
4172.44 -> 10.98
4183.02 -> 11.57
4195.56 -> 9.23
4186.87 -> 9.699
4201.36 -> 11.03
